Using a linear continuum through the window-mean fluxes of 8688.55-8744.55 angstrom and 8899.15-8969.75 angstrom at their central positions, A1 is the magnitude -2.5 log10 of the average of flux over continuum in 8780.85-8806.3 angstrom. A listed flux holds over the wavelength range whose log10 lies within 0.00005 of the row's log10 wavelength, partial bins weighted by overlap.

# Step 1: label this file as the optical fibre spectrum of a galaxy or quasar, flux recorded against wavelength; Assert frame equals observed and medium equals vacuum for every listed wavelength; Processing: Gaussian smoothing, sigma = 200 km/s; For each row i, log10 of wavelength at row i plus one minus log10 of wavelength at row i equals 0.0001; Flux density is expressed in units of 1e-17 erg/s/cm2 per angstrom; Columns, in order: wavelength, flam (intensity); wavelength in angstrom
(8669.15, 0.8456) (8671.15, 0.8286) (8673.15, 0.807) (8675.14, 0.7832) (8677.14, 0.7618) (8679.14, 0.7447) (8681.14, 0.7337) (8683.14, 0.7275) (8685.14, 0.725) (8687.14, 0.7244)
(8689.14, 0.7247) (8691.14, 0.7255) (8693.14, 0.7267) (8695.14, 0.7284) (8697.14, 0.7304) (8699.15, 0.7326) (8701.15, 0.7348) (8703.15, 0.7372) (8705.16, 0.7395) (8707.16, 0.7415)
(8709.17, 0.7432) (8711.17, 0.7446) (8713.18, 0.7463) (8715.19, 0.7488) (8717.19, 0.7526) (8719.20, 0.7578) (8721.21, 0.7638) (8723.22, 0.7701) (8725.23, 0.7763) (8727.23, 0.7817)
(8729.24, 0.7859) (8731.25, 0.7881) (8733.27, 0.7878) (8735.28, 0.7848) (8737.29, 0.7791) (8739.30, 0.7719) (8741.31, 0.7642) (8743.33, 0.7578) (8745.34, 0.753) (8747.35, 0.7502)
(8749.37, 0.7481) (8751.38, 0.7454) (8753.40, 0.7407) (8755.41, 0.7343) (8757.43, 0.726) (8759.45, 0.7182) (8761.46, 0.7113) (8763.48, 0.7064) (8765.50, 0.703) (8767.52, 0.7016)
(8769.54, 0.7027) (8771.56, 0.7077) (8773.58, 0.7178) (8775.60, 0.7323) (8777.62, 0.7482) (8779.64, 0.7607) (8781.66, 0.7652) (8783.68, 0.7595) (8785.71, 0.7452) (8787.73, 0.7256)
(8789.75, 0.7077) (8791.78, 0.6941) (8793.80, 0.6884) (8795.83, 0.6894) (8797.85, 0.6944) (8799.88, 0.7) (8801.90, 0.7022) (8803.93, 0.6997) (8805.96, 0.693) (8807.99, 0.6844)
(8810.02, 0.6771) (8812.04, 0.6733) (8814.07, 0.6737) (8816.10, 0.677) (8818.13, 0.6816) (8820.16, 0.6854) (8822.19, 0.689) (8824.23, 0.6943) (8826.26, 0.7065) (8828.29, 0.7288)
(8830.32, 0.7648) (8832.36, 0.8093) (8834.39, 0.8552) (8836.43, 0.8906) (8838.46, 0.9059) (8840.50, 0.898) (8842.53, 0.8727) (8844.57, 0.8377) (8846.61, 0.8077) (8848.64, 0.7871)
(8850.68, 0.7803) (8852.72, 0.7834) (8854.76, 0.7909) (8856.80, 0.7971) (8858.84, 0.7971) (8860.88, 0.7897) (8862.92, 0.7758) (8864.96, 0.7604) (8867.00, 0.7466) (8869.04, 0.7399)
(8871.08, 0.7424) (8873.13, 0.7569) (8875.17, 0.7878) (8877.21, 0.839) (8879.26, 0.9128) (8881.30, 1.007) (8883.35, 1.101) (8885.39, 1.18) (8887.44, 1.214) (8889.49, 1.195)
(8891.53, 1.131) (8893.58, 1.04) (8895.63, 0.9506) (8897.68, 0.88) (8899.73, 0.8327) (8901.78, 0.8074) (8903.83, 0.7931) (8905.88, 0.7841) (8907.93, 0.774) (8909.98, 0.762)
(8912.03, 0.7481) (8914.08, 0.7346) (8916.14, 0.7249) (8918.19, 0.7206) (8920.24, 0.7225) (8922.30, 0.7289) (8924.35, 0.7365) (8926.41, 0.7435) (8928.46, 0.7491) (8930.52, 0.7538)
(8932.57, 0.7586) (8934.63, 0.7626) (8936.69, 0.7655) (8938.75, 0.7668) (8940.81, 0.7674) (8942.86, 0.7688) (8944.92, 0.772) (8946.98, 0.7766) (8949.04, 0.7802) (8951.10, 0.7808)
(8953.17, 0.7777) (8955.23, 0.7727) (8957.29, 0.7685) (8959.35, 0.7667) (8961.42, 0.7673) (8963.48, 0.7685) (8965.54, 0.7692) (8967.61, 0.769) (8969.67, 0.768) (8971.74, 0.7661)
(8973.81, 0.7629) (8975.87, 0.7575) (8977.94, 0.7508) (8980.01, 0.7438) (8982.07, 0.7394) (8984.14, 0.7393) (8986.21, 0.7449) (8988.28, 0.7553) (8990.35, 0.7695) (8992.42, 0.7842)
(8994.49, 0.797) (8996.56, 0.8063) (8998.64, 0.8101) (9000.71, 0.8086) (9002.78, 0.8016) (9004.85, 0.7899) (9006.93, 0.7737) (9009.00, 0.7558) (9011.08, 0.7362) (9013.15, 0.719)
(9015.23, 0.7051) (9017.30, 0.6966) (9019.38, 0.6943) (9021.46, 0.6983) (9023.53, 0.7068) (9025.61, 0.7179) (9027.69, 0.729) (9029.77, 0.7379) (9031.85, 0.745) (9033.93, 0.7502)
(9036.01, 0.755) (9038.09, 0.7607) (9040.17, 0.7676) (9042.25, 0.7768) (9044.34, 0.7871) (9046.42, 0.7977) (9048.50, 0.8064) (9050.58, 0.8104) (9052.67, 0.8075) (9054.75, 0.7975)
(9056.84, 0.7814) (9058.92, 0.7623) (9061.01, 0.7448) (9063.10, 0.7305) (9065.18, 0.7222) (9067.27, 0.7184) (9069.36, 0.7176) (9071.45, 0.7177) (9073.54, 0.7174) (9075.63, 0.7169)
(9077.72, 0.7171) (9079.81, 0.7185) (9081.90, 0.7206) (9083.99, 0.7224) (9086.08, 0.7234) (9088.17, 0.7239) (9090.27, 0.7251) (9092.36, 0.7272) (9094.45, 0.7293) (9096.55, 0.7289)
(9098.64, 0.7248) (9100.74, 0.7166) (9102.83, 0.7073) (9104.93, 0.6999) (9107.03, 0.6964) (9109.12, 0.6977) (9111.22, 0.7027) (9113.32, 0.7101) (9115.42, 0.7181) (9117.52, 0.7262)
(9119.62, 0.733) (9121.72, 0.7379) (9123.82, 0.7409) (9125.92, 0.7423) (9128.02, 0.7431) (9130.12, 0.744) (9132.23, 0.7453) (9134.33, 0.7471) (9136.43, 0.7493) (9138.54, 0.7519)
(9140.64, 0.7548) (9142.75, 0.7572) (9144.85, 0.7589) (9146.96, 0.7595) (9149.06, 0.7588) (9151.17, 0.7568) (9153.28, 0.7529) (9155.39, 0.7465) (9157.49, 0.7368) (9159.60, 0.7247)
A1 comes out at 0.07 mag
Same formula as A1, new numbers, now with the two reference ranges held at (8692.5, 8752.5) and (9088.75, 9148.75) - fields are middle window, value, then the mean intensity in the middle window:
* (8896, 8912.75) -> -0.08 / 0.805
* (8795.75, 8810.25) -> 0.09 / 0.693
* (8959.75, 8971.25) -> -0.04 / 0.768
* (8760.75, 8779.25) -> 0.05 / 0.716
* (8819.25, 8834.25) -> 0.02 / 0.733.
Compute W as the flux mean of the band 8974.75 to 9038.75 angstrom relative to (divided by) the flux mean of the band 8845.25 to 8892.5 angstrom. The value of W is 0.85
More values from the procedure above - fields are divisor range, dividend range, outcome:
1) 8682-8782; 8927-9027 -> 1.02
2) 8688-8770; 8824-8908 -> 1.15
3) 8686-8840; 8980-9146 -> 1.01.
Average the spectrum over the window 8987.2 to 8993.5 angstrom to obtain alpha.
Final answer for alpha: 0.77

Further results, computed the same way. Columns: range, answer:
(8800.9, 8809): 0.694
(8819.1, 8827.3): 0.694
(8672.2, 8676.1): 0.797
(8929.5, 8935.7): 0.759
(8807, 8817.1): 0.677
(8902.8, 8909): 0.784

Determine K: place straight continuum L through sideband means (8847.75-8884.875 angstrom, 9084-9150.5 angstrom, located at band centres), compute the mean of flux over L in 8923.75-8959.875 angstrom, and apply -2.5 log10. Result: 0.041 mag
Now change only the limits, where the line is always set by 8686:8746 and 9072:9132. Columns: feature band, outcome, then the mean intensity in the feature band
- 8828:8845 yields -0.14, 0.845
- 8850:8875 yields -0.04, 0.772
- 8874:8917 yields -0.23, 0.914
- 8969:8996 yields -0.04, 0.761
